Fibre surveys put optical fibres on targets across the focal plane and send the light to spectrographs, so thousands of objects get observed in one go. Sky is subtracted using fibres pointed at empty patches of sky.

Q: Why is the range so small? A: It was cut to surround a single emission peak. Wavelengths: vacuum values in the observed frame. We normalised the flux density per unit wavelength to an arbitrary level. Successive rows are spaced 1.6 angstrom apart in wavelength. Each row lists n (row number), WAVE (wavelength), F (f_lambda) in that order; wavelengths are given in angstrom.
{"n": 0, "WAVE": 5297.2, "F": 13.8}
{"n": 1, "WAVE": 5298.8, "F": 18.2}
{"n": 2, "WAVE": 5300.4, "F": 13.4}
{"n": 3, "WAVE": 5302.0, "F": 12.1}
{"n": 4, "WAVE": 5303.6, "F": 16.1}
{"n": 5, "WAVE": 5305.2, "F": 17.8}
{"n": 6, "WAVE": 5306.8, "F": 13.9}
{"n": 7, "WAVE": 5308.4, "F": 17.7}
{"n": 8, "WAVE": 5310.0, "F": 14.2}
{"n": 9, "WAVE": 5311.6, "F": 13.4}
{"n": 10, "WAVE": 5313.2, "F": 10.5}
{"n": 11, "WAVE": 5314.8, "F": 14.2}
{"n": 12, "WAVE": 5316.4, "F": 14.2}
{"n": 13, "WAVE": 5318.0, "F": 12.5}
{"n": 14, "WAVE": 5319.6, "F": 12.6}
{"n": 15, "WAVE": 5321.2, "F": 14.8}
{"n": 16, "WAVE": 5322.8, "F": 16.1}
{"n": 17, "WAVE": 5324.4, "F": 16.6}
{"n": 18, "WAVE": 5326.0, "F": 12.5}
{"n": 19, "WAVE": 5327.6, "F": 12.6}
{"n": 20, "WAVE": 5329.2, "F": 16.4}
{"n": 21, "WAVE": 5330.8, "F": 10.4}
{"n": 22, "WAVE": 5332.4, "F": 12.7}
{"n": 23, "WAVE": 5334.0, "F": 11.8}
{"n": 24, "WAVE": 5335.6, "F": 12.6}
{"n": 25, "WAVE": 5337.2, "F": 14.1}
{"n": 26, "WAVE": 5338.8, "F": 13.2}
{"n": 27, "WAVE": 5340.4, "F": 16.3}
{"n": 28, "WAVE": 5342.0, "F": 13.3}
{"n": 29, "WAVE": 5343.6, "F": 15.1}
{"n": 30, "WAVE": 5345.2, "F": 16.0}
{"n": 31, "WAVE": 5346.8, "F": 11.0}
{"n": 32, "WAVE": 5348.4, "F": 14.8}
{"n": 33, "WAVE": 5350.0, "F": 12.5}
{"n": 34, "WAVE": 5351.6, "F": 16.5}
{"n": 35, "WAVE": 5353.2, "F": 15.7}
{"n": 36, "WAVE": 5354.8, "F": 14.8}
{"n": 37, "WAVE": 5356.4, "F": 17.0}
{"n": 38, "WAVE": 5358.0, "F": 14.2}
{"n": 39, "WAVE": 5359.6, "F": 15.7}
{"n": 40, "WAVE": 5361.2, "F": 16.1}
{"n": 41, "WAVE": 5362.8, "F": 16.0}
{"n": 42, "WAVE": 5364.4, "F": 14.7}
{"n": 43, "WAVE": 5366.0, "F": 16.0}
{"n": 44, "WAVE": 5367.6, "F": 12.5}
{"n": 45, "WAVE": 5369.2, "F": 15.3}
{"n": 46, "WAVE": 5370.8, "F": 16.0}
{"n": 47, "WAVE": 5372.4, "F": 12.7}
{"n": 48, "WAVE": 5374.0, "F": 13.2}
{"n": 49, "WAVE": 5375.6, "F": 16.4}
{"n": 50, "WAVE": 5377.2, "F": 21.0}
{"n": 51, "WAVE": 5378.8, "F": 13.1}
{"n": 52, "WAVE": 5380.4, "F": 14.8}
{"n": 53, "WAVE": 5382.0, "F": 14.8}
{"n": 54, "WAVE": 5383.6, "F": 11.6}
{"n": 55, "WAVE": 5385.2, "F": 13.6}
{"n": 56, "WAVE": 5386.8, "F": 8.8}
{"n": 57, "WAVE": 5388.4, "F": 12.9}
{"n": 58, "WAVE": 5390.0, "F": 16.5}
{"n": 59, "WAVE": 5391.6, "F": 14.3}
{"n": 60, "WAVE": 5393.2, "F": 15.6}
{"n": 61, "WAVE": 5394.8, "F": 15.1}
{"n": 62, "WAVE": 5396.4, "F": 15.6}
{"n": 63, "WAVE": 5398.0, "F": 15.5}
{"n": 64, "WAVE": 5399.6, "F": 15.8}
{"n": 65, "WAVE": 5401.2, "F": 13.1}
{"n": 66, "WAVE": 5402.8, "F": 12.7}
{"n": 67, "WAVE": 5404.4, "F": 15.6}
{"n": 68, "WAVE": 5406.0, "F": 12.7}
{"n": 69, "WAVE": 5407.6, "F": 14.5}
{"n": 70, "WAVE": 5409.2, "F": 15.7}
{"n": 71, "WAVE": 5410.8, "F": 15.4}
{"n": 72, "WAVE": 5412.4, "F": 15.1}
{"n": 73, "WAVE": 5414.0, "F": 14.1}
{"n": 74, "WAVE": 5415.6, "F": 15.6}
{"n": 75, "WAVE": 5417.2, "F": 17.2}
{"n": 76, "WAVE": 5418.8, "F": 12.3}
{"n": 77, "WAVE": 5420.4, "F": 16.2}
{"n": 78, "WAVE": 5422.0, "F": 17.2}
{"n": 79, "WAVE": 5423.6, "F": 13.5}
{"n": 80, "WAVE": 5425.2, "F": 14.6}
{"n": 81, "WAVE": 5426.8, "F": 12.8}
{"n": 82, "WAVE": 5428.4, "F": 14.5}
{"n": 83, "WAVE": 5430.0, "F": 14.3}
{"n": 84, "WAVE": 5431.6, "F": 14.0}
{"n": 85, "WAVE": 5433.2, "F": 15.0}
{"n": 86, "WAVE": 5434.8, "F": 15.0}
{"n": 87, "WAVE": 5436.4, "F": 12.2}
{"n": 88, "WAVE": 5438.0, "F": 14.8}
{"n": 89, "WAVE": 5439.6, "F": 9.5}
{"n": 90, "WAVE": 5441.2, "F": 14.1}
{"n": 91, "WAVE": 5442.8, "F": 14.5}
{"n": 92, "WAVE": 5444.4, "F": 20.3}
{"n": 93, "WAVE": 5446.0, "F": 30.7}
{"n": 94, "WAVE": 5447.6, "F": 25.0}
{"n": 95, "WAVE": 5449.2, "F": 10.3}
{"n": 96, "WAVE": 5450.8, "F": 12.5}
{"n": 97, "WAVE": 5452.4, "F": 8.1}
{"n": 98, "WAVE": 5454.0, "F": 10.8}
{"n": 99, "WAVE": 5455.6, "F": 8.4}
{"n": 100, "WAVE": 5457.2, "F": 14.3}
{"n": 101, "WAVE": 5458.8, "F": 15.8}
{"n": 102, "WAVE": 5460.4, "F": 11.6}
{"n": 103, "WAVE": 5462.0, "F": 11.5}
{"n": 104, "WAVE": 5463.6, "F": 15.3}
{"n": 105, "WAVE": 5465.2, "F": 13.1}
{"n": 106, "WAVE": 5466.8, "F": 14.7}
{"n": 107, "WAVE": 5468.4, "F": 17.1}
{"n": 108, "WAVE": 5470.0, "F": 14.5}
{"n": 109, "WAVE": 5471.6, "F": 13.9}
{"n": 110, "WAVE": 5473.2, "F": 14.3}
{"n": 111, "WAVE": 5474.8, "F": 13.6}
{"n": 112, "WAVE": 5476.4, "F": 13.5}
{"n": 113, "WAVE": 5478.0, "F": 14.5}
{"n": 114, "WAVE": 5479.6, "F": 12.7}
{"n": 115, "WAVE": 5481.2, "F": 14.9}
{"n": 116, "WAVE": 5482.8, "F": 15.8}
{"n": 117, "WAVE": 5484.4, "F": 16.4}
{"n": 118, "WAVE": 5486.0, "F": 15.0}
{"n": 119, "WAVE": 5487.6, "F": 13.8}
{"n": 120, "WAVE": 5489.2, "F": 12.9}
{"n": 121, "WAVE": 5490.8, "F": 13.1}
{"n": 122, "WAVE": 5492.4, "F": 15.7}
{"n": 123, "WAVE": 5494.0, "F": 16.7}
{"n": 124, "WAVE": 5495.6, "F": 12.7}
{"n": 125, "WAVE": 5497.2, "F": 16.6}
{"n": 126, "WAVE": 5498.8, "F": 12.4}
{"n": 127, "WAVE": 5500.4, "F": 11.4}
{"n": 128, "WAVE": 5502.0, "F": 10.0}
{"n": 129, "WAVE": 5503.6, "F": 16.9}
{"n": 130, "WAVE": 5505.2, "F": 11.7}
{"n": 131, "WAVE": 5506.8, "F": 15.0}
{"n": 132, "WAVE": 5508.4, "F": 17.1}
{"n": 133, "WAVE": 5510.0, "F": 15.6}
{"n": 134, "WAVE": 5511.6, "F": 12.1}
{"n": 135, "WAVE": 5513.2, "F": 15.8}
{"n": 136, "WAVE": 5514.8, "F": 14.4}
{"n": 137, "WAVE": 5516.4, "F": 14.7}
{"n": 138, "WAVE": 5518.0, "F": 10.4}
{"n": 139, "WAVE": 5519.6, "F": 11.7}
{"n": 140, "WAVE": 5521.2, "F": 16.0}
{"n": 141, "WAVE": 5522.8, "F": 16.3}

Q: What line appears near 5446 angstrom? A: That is H-beta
